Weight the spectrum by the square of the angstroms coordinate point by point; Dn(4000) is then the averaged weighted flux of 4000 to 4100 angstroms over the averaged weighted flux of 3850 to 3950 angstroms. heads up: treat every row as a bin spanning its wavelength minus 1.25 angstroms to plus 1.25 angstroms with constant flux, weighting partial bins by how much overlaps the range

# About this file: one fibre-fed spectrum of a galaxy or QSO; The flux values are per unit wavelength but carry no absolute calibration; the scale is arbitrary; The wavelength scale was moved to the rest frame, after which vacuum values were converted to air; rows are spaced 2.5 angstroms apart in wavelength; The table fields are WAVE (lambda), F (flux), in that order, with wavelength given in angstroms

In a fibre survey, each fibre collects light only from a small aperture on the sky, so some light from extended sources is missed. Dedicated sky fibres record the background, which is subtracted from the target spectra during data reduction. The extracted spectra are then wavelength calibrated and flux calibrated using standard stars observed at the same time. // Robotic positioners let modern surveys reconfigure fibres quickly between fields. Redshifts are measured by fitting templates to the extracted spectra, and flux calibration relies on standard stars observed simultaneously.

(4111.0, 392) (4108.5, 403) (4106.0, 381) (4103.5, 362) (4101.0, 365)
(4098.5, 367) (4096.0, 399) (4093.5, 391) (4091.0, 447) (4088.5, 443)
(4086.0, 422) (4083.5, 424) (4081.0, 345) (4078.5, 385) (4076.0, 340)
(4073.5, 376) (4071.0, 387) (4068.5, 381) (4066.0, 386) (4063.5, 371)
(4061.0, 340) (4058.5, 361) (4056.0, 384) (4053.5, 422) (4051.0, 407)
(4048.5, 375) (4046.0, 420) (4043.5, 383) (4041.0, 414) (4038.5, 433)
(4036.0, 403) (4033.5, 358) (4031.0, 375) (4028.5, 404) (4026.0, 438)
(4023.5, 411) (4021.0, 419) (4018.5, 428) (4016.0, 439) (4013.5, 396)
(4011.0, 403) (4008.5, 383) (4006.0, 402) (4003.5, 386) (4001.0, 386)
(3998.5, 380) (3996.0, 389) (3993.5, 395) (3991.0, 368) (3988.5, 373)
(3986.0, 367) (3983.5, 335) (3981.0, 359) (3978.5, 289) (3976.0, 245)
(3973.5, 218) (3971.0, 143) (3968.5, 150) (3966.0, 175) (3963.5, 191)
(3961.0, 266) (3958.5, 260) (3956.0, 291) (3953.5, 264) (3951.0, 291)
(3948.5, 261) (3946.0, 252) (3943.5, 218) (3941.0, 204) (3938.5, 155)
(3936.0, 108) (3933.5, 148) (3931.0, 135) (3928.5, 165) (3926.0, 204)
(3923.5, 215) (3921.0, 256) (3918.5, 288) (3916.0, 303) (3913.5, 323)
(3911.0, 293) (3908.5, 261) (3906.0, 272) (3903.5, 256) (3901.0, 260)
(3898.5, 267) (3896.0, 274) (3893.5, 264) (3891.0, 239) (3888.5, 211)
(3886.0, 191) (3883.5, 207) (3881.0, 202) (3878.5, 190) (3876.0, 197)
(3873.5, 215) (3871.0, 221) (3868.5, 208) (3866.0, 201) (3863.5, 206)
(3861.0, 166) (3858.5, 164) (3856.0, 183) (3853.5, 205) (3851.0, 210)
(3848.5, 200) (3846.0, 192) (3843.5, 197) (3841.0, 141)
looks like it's 1.94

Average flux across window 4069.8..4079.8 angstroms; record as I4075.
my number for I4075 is 372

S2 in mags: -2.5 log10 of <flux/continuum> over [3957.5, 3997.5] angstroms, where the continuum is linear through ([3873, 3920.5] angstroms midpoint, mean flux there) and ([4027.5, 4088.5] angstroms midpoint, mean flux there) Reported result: 0.13 mag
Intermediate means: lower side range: 249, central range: 283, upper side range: 388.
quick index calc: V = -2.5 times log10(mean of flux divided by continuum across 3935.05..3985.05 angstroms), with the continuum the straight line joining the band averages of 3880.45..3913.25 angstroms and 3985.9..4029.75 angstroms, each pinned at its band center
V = 0.39 mag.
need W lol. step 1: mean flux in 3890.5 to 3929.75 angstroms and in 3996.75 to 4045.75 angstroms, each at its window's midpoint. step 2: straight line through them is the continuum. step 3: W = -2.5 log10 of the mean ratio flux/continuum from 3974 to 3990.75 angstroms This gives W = 0.09 mag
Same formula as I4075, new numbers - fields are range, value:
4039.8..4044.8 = 399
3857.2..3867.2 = 184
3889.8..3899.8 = 261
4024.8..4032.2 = 406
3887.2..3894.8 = 238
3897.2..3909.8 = 263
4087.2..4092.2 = 445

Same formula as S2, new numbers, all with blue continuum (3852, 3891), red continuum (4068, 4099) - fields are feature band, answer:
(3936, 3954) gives 0.19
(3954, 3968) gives 0.20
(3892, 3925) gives -0.16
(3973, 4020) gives -0.17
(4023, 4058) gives -0.14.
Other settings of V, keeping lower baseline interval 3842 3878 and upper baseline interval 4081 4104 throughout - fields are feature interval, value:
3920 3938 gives 0.42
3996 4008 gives -0.21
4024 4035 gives -0.15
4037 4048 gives -0.15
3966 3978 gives 0.46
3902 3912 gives -0.13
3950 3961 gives 0.02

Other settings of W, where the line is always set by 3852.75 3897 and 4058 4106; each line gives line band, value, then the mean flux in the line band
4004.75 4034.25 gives -0.22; 405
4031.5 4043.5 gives -0.15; 398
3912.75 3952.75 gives 0.17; 220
